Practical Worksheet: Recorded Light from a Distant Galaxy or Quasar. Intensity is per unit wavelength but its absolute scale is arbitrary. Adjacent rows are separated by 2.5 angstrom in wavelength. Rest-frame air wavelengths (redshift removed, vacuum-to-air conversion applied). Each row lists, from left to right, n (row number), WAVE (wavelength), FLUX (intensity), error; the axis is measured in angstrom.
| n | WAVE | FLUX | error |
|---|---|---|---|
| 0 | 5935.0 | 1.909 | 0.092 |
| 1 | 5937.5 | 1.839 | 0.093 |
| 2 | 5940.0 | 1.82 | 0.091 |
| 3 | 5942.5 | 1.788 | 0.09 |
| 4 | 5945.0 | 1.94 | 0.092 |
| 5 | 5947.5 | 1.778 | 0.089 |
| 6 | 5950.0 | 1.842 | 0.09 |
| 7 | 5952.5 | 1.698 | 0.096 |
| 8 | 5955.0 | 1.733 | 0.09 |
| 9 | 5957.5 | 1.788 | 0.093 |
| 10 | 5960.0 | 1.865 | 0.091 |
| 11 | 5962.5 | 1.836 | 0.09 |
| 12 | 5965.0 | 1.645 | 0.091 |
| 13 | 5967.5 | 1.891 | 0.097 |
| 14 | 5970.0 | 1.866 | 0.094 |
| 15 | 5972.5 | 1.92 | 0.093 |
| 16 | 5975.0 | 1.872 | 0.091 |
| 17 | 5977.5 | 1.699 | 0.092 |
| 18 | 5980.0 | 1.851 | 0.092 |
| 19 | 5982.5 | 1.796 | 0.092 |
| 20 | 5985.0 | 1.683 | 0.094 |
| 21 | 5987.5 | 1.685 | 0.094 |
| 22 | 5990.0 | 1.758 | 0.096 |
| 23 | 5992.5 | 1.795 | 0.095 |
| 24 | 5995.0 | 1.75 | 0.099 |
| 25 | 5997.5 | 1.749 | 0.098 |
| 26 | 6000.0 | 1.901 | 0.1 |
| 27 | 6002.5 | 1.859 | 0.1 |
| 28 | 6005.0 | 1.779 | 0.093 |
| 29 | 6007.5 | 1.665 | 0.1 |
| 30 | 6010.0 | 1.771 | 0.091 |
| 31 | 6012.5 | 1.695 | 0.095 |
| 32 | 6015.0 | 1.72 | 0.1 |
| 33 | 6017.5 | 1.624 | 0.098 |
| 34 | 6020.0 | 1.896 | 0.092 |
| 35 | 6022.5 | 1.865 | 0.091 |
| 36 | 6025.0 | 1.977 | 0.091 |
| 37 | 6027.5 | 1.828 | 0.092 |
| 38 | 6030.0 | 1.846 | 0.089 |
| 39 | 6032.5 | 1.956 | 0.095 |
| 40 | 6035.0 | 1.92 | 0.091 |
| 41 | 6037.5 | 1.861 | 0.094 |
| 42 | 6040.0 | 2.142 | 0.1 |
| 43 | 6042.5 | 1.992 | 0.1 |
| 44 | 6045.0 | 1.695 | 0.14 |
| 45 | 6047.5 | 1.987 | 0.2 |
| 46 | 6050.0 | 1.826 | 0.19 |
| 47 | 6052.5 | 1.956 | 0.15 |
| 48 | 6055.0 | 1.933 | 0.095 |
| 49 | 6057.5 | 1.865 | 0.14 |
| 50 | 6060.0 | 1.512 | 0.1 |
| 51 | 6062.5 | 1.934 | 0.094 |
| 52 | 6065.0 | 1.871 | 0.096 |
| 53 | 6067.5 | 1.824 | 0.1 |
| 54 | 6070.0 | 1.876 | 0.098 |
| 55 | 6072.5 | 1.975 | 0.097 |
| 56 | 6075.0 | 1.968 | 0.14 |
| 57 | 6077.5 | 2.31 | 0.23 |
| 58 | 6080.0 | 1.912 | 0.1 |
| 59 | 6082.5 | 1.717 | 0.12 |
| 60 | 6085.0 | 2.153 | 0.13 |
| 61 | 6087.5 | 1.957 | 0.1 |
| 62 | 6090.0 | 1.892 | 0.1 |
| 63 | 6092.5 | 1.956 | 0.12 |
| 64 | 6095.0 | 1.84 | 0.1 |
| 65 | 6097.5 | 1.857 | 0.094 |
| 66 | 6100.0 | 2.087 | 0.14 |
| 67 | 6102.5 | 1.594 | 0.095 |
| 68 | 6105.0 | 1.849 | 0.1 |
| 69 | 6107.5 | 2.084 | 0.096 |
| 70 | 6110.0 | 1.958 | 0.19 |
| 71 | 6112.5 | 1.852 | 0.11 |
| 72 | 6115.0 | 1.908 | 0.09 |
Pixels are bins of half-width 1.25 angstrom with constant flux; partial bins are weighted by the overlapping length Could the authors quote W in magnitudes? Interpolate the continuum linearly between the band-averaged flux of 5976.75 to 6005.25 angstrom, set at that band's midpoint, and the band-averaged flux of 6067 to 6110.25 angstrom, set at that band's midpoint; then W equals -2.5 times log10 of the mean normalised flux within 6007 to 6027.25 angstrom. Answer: 0.02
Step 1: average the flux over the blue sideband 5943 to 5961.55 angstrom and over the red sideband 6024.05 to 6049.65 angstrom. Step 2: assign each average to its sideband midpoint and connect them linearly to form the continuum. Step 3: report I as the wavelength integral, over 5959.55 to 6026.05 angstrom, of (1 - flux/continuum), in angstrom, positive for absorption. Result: 2.4 angstrom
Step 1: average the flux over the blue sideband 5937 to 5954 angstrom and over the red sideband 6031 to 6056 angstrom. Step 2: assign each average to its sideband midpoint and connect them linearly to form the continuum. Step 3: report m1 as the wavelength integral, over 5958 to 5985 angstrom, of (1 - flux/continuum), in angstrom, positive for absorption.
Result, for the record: 0.4 angstrom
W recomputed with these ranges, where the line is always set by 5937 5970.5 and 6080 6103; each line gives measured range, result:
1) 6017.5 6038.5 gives -0.010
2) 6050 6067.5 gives 0.023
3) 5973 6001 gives 0.031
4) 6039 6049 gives -0.042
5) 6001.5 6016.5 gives 0.062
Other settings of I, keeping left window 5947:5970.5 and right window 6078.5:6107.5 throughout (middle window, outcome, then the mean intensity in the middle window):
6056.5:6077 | 0.1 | 1.87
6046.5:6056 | -0.3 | 1.92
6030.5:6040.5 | -0.5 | 1.95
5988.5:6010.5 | 0.6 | 1.78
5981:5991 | 0.5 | 1.73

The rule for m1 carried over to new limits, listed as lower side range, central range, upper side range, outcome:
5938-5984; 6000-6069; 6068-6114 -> 1.3 angstrom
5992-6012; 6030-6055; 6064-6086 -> -0.6 angstrom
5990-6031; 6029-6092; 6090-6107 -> -2.6 angstrom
